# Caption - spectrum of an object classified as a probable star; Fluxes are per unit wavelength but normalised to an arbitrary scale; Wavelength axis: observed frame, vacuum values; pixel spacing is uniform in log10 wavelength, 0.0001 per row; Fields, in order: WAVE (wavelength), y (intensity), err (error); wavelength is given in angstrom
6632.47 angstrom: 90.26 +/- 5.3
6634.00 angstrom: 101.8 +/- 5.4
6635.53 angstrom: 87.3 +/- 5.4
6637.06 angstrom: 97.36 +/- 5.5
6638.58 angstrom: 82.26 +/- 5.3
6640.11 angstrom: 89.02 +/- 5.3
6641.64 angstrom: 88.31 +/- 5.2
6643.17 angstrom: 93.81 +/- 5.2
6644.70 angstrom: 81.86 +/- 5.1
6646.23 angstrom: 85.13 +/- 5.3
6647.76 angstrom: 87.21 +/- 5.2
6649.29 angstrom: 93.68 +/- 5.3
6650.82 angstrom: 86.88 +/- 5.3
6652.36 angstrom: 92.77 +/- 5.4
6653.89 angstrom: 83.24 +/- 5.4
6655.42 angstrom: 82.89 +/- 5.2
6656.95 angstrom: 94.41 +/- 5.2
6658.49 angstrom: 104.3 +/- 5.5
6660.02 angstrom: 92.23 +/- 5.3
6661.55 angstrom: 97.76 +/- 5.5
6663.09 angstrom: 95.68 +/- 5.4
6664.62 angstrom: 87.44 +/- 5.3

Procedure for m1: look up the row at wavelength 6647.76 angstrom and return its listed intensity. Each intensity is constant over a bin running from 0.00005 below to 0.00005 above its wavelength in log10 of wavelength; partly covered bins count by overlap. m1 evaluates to 87.21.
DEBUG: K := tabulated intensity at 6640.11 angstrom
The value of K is 89.02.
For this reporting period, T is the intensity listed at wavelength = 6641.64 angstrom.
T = 88.31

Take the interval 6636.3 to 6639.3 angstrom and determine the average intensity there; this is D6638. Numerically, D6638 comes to 90.2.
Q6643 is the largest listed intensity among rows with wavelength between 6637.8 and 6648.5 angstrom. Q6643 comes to 93.81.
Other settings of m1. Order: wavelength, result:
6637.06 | 97.36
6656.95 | 94.41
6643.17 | 93.81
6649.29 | 93.68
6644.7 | 81.86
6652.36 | 92.77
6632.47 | 90.26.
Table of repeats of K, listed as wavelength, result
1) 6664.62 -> 87.44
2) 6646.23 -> 85.13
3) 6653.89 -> 83.24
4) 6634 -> 101.8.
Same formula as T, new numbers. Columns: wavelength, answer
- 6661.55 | 97.76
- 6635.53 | 87.3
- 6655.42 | 82.89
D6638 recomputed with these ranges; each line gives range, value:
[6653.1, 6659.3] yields 91.3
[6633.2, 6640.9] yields 91.5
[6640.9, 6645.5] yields 88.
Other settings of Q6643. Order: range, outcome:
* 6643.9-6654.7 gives 93.68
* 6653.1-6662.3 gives 104.3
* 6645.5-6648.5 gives 87.21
